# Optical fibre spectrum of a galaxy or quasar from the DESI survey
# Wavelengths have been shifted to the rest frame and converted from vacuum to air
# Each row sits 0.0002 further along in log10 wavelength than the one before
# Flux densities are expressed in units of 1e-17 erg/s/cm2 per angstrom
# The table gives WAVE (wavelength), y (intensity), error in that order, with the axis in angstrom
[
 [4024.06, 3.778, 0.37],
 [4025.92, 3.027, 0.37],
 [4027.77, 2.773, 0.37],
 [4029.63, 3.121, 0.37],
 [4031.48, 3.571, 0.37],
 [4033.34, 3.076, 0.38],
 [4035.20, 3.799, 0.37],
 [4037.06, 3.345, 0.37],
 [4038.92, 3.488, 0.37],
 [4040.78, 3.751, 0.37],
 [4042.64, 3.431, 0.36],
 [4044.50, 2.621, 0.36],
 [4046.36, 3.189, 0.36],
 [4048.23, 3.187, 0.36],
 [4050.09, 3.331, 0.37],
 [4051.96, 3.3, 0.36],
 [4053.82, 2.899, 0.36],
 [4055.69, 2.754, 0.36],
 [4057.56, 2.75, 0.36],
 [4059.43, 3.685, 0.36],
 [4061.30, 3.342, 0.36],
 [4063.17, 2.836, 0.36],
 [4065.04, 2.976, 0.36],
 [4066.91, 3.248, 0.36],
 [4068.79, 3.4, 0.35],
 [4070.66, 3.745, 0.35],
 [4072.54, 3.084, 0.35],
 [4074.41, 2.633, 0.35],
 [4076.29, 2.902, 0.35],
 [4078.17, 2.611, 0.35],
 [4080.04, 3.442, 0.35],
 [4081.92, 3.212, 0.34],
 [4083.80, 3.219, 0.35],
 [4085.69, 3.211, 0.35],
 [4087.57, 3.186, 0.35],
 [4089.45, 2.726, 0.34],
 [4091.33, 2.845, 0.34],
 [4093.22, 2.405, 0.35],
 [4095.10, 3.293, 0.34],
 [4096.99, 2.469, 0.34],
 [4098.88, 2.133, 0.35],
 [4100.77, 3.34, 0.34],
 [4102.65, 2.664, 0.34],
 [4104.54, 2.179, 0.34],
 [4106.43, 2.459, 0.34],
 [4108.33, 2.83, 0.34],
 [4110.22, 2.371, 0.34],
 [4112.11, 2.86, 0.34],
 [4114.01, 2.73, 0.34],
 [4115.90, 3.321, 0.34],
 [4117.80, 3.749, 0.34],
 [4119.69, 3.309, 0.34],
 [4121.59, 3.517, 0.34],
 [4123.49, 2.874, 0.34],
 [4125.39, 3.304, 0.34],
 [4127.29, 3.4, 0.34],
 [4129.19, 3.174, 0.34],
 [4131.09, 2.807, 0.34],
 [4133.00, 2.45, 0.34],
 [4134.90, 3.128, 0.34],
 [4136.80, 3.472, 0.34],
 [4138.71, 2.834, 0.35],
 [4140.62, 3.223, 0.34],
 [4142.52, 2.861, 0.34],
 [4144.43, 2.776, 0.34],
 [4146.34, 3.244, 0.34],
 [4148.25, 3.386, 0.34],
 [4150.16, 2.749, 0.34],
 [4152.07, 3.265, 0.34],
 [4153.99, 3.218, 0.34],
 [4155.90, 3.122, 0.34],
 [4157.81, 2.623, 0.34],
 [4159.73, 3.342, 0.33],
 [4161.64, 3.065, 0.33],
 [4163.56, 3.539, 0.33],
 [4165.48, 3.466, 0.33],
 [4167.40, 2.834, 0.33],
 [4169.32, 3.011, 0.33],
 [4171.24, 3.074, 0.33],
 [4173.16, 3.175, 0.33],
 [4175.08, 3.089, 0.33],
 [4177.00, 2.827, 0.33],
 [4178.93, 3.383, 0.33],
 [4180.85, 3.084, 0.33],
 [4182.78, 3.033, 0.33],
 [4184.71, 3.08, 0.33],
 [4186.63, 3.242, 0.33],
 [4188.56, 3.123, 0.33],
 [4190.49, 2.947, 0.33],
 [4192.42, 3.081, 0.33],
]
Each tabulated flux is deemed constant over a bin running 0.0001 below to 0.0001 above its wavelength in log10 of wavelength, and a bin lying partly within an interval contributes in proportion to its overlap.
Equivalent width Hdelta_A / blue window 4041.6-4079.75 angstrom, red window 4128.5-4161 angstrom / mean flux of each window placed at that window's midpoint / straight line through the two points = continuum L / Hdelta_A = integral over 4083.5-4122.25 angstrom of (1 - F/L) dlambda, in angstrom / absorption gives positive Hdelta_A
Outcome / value 2.3 angstrom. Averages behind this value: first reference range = 3.1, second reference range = 3.04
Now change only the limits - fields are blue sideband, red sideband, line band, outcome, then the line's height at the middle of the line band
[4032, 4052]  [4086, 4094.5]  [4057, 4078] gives -0.42 angstrom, 3.07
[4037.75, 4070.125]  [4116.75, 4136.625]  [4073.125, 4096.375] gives 1.62 angstrom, 3.19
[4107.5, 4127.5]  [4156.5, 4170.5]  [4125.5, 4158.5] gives 0.67 angstrom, 3.12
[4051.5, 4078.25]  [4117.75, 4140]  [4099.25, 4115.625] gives 2.30 angstrom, 3.13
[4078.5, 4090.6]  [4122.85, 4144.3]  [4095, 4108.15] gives 2.05 angstrom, 3.1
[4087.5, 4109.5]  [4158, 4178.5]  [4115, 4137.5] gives -2.71 angstrom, 2.86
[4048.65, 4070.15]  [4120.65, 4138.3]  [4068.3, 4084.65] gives 0.06 angstrom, 3.14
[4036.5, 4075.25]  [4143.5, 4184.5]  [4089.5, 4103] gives 1.80 angstrom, 3.16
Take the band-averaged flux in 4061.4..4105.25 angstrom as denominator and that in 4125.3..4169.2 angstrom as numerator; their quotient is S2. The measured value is 1.05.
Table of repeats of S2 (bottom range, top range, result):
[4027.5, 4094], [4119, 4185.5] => 0.99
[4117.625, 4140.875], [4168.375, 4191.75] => 0.98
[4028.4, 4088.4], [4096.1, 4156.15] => 0.93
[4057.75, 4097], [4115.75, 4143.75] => 1.02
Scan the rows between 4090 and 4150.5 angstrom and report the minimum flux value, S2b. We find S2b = 2.133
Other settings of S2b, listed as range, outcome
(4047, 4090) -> 2.611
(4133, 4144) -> 2.45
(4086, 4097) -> 2.405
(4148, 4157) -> 2.749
